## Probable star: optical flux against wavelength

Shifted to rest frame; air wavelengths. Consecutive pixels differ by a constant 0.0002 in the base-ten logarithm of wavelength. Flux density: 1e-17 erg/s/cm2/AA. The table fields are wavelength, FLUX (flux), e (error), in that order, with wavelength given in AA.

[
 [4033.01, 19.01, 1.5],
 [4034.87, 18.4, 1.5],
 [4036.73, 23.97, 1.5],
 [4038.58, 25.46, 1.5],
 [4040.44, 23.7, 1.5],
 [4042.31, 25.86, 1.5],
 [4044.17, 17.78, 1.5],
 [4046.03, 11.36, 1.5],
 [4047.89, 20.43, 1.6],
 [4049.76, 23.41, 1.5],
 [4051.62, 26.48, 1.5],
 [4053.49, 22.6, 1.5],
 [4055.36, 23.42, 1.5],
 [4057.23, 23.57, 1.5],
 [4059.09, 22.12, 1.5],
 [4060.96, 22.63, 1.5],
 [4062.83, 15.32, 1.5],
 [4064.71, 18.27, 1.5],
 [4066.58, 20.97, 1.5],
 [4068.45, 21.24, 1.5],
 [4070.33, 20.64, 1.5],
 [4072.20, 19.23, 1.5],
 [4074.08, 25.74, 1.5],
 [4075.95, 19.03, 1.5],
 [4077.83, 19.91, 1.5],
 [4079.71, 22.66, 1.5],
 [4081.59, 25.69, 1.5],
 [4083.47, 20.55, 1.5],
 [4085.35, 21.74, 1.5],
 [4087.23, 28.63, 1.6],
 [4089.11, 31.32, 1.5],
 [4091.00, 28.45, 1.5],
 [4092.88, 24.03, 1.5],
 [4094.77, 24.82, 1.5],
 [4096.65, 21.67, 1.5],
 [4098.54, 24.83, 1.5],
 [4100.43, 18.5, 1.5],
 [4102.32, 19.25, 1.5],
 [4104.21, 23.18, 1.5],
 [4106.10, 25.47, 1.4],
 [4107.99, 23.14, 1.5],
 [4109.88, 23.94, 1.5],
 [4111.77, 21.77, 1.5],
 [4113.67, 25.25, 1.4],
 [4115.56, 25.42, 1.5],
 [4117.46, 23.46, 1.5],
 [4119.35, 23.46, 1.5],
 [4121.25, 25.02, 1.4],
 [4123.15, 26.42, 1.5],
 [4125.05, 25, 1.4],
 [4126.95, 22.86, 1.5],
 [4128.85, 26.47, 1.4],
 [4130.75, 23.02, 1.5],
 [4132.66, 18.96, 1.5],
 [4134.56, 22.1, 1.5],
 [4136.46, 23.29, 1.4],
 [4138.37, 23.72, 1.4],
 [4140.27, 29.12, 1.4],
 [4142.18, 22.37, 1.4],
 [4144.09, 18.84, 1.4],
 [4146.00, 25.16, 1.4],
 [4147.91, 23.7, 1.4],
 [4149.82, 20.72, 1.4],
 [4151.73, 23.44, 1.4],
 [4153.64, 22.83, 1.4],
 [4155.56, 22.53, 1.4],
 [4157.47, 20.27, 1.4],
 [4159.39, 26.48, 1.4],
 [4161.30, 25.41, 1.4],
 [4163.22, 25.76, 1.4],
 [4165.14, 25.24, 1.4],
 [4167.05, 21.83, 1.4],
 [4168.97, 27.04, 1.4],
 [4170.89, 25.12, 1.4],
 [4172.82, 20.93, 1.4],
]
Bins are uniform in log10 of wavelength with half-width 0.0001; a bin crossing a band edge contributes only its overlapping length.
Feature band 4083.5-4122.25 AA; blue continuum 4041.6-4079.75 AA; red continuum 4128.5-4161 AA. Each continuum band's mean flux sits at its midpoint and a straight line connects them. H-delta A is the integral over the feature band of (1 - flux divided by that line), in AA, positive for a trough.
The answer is -3.6 AA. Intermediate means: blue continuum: 21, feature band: 24.1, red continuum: 23.1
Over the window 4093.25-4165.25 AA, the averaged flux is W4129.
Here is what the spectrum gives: 23.5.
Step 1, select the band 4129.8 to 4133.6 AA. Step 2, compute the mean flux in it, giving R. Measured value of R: 21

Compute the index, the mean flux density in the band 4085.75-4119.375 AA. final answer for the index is 24.2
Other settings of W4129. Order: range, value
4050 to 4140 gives 23.1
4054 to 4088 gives 21.7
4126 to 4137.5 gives 22.8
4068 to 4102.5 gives 23.2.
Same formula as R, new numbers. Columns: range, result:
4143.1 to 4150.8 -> 22.1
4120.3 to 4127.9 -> 24.8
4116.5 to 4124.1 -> 24.6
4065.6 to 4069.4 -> 21.1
